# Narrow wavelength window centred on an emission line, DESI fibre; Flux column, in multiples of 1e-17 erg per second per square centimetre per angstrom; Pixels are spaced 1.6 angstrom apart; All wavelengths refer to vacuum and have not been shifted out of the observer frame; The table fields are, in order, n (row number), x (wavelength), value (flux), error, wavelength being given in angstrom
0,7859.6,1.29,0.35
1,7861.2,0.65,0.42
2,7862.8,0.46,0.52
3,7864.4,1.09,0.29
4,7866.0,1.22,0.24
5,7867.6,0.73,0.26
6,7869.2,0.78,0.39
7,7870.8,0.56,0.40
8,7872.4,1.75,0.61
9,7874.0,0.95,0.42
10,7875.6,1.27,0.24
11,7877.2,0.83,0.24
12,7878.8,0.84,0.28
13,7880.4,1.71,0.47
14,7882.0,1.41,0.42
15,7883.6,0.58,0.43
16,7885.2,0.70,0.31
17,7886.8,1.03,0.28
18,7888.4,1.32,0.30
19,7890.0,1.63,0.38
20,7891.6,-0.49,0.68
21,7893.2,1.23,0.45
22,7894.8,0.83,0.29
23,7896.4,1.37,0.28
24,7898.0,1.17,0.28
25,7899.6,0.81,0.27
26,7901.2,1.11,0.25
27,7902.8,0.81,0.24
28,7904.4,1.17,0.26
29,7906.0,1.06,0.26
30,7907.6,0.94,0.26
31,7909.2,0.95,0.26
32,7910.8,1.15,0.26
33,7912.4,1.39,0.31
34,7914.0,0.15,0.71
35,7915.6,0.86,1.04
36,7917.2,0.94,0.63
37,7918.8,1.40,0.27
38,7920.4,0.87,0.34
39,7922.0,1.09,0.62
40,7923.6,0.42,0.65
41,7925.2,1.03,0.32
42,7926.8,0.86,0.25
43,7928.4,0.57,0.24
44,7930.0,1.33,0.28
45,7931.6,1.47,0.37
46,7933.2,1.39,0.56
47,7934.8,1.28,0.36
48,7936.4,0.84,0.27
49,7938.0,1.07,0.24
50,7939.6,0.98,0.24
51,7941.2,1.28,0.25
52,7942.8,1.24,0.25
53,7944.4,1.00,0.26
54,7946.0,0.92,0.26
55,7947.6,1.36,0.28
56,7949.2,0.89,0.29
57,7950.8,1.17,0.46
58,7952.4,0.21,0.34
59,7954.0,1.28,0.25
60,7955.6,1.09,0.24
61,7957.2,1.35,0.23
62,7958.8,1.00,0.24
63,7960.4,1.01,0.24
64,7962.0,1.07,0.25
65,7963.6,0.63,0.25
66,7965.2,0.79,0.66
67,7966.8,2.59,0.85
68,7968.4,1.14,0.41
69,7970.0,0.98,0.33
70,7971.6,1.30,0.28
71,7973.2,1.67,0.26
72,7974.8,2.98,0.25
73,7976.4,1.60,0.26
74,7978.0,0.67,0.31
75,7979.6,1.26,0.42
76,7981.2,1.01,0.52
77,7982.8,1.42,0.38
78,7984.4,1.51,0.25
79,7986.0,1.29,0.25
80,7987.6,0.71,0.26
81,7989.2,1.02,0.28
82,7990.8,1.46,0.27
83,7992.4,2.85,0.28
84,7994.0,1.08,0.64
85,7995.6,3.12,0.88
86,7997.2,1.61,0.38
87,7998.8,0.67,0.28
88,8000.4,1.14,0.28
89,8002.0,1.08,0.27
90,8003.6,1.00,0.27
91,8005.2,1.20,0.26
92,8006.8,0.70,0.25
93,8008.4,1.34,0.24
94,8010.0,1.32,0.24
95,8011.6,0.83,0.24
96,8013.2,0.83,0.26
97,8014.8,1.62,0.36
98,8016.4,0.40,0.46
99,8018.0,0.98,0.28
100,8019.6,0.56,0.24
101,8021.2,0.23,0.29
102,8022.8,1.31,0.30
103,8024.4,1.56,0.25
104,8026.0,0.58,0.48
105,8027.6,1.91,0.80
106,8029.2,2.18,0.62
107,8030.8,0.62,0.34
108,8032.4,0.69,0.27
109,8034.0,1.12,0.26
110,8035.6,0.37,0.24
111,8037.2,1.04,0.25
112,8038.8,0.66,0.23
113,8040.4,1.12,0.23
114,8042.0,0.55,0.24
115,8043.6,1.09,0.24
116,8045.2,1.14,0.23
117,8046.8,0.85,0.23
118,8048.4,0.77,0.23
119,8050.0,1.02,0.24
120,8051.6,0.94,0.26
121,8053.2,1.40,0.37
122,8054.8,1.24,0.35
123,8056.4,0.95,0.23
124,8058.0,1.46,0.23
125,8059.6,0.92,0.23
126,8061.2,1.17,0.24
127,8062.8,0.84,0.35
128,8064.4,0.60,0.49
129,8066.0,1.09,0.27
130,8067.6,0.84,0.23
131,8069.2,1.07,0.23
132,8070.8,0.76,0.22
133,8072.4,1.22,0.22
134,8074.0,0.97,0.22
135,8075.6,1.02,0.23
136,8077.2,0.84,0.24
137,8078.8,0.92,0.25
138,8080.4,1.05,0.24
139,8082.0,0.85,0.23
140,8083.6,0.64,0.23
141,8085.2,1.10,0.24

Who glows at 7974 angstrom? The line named [S II]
